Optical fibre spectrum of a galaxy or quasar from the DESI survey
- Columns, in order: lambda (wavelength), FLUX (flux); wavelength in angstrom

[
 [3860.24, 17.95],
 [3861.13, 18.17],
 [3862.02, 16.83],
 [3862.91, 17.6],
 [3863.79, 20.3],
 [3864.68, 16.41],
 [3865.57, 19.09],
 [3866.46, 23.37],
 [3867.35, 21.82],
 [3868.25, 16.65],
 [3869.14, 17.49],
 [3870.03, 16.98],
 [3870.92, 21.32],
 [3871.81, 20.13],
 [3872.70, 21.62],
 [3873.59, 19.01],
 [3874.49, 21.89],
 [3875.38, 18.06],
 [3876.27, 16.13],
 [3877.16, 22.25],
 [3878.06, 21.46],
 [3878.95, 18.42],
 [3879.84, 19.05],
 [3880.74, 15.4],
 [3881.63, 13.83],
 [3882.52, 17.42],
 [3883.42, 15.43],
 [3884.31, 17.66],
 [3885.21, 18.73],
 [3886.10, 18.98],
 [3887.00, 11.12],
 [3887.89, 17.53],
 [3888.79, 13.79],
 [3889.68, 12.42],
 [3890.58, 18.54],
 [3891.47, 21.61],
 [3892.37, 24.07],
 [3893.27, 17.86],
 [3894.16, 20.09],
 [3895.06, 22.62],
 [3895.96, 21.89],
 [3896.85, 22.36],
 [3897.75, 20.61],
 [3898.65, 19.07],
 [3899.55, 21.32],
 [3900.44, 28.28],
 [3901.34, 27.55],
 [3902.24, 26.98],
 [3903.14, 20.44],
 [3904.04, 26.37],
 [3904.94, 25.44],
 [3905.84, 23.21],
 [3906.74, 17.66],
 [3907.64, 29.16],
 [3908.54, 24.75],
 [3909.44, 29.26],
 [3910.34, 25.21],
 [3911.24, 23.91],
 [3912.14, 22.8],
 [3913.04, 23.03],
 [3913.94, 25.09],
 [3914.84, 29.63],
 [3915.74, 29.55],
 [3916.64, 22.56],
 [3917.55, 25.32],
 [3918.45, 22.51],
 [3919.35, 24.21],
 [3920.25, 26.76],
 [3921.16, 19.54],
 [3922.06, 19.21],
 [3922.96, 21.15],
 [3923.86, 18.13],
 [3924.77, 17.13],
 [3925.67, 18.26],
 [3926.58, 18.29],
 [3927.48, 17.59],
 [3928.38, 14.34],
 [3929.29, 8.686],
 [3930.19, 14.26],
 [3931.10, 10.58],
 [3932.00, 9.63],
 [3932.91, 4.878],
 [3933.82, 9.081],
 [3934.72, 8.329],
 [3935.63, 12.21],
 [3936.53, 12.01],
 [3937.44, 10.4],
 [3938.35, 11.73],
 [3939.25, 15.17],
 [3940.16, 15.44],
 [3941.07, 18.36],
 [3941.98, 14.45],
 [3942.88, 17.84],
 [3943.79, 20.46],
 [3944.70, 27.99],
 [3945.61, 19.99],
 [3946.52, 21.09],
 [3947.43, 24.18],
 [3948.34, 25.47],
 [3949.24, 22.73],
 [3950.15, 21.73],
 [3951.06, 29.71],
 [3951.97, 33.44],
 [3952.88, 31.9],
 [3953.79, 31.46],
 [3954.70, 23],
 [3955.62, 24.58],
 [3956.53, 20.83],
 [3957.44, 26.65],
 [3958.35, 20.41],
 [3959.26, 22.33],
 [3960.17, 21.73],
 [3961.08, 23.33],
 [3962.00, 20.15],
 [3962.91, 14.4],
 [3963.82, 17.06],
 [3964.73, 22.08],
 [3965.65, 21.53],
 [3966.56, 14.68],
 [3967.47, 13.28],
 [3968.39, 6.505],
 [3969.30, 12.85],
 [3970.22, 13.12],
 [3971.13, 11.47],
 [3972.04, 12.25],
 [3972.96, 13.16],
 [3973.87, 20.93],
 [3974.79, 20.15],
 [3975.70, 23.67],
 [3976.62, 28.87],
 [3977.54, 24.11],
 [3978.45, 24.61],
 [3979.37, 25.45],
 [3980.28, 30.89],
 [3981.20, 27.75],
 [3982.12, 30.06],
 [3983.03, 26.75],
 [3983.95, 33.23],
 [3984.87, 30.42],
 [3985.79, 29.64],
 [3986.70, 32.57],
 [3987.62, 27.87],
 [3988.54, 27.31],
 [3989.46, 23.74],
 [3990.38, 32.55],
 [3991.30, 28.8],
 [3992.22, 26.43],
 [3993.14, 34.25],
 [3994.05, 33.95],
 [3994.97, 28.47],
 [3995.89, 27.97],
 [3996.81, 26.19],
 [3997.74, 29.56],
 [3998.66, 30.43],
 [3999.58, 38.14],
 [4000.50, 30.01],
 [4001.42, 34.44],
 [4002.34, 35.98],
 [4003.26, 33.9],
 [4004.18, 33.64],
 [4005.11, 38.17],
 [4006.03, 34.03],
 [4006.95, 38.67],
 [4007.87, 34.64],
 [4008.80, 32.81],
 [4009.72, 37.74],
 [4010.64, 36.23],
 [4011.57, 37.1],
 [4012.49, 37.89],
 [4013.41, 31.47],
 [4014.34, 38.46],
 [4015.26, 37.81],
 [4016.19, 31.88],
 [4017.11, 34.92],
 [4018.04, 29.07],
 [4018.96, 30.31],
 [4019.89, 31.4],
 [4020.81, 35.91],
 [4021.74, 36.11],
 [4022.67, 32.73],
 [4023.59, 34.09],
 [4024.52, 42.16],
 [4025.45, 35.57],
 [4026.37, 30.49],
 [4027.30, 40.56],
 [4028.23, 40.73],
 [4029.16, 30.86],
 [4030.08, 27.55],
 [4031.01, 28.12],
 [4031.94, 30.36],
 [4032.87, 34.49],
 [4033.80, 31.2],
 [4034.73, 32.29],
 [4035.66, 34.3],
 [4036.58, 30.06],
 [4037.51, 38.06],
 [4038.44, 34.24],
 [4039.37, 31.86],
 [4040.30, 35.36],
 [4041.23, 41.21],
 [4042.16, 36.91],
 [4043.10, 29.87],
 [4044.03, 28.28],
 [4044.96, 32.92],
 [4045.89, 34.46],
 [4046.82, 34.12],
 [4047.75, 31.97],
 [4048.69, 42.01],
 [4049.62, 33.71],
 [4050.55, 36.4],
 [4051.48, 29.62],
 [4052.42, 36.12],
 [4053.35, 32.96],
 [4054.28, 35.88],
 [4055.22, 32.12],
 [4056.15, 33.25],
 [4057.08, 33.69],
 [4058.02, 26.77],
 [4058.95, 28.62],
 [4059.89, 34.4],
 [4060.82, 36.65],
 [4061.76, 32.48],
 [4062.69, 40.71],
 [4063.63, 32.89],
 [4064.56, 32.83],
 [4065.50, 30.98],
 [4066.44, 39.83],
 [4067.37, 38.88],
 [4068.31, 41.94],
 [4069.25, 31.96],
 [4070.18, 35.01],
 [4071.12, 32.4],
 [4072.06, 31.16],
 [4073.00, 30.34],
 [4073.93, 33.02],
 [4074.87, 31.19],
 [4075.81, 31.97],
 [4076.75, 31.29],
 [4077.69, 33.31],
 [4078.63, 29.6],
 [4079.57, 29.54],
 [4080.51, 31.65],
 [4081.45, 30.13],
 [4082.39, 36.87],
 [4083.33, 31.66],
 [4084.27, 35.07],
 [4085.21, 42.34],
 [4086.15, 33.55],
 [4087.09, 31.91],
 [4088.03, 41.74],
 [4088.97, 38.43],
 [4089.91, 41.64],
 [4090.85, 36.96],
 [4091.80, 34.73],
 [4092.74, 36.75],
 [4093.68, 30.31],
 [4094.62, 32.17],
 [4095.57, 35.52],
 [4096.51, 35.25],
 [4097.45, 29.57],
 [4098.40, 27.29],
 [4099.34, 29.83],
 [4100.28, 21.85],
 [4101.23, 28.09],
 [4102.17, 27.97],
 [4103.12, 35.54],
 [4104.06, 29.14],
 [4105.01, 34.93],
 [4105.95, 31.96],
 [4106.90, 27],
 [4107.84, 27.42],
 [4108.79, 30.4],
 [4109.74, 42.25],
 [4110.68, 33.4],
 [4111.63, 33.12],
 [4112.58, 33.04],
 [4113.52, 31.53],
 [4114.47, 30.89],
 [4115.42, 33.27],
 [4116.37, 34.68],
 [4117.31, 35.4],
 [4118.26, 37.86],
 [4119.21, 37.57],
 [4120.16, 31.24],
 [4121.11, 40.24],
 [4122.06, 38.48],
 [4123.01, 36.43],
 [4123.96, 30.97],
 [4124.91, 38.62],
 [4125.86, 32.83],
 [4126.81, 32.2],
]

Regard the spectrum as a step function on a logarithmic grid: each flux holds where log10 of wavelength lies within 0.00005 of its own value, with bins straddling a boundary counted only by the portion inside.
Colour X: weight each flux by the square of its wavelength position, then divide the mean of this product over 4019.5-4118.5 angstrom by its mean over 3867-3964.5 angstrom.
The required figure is 1.80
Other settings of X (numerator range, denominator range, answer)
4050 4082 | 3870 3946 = 1.86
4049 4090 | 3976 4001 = 1.21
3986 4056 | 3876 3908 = 1.77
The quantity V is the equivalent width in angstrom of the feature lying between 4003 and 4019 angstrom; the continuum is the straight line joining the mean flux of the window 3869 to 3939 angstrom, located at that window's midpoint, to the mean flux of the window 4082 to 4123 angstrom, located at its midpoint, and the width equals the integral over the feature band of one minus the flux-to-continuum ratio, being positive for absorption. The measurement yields -4.71 angstrom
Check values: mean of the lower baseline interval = 19.4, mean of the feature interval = 35.1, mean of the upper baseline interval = 33.7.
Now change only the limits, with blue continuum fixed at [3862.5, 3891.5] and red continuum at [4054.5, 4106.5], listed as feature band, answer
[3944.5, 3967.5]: 0.9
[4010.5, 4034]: -4.2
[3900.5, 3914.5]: -3.0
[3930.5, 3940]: 5.0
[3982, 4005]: -3.4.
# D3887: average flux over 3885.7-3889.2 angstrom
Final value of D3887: 15.3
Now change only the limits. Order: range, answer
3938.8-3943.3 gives 16.2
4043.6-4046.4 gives 32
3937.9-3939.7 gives 13.5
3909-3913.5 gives 24.9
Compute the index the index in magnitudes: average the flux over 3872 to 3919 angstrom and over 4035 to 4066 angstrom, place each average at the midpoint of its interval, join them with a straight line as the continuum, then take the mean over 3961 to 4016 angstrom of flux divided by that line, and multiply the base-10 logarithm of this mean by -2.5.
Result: 0.062 mag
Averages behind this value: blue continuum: 21.3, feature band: 27.5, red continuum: 33.8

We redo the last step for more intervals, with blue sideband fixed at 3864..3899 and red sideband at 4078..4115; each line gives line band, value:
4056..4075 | -0.10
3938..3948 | 0.20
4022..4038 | -0.19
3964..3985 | 0.19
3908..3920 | -0.21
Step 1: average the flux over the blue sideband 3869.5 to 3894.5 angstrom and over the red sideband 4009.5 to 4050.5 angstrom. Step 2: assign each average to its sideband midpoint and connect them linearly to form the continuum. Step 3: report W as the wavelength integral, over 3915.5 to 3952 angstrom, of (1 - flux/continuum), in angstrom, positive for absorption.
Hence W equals 8.63 angstrom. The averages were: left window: 18.2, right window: 34.2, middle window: 18.2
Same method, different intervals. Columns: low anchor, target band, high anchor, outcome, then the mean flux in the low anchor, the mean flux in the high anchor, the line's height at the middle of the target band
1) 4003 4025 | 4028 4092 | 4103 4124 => 1.09 angstrom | 35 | 33.8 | 34.5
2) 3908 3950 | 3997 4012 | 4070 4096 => -4.68 angstrom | 19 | 33.9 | 26.3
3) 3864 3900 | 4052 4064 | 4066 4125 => -1.00 angstrom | 18.8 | 33.6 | 31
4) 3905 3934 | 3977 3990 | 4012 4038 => 0.17 angstrom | 20.3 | 33.9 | 28.6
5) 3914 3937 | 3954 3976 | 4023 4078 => 3.95 angstrom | 17.5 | 33.8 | 22.6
